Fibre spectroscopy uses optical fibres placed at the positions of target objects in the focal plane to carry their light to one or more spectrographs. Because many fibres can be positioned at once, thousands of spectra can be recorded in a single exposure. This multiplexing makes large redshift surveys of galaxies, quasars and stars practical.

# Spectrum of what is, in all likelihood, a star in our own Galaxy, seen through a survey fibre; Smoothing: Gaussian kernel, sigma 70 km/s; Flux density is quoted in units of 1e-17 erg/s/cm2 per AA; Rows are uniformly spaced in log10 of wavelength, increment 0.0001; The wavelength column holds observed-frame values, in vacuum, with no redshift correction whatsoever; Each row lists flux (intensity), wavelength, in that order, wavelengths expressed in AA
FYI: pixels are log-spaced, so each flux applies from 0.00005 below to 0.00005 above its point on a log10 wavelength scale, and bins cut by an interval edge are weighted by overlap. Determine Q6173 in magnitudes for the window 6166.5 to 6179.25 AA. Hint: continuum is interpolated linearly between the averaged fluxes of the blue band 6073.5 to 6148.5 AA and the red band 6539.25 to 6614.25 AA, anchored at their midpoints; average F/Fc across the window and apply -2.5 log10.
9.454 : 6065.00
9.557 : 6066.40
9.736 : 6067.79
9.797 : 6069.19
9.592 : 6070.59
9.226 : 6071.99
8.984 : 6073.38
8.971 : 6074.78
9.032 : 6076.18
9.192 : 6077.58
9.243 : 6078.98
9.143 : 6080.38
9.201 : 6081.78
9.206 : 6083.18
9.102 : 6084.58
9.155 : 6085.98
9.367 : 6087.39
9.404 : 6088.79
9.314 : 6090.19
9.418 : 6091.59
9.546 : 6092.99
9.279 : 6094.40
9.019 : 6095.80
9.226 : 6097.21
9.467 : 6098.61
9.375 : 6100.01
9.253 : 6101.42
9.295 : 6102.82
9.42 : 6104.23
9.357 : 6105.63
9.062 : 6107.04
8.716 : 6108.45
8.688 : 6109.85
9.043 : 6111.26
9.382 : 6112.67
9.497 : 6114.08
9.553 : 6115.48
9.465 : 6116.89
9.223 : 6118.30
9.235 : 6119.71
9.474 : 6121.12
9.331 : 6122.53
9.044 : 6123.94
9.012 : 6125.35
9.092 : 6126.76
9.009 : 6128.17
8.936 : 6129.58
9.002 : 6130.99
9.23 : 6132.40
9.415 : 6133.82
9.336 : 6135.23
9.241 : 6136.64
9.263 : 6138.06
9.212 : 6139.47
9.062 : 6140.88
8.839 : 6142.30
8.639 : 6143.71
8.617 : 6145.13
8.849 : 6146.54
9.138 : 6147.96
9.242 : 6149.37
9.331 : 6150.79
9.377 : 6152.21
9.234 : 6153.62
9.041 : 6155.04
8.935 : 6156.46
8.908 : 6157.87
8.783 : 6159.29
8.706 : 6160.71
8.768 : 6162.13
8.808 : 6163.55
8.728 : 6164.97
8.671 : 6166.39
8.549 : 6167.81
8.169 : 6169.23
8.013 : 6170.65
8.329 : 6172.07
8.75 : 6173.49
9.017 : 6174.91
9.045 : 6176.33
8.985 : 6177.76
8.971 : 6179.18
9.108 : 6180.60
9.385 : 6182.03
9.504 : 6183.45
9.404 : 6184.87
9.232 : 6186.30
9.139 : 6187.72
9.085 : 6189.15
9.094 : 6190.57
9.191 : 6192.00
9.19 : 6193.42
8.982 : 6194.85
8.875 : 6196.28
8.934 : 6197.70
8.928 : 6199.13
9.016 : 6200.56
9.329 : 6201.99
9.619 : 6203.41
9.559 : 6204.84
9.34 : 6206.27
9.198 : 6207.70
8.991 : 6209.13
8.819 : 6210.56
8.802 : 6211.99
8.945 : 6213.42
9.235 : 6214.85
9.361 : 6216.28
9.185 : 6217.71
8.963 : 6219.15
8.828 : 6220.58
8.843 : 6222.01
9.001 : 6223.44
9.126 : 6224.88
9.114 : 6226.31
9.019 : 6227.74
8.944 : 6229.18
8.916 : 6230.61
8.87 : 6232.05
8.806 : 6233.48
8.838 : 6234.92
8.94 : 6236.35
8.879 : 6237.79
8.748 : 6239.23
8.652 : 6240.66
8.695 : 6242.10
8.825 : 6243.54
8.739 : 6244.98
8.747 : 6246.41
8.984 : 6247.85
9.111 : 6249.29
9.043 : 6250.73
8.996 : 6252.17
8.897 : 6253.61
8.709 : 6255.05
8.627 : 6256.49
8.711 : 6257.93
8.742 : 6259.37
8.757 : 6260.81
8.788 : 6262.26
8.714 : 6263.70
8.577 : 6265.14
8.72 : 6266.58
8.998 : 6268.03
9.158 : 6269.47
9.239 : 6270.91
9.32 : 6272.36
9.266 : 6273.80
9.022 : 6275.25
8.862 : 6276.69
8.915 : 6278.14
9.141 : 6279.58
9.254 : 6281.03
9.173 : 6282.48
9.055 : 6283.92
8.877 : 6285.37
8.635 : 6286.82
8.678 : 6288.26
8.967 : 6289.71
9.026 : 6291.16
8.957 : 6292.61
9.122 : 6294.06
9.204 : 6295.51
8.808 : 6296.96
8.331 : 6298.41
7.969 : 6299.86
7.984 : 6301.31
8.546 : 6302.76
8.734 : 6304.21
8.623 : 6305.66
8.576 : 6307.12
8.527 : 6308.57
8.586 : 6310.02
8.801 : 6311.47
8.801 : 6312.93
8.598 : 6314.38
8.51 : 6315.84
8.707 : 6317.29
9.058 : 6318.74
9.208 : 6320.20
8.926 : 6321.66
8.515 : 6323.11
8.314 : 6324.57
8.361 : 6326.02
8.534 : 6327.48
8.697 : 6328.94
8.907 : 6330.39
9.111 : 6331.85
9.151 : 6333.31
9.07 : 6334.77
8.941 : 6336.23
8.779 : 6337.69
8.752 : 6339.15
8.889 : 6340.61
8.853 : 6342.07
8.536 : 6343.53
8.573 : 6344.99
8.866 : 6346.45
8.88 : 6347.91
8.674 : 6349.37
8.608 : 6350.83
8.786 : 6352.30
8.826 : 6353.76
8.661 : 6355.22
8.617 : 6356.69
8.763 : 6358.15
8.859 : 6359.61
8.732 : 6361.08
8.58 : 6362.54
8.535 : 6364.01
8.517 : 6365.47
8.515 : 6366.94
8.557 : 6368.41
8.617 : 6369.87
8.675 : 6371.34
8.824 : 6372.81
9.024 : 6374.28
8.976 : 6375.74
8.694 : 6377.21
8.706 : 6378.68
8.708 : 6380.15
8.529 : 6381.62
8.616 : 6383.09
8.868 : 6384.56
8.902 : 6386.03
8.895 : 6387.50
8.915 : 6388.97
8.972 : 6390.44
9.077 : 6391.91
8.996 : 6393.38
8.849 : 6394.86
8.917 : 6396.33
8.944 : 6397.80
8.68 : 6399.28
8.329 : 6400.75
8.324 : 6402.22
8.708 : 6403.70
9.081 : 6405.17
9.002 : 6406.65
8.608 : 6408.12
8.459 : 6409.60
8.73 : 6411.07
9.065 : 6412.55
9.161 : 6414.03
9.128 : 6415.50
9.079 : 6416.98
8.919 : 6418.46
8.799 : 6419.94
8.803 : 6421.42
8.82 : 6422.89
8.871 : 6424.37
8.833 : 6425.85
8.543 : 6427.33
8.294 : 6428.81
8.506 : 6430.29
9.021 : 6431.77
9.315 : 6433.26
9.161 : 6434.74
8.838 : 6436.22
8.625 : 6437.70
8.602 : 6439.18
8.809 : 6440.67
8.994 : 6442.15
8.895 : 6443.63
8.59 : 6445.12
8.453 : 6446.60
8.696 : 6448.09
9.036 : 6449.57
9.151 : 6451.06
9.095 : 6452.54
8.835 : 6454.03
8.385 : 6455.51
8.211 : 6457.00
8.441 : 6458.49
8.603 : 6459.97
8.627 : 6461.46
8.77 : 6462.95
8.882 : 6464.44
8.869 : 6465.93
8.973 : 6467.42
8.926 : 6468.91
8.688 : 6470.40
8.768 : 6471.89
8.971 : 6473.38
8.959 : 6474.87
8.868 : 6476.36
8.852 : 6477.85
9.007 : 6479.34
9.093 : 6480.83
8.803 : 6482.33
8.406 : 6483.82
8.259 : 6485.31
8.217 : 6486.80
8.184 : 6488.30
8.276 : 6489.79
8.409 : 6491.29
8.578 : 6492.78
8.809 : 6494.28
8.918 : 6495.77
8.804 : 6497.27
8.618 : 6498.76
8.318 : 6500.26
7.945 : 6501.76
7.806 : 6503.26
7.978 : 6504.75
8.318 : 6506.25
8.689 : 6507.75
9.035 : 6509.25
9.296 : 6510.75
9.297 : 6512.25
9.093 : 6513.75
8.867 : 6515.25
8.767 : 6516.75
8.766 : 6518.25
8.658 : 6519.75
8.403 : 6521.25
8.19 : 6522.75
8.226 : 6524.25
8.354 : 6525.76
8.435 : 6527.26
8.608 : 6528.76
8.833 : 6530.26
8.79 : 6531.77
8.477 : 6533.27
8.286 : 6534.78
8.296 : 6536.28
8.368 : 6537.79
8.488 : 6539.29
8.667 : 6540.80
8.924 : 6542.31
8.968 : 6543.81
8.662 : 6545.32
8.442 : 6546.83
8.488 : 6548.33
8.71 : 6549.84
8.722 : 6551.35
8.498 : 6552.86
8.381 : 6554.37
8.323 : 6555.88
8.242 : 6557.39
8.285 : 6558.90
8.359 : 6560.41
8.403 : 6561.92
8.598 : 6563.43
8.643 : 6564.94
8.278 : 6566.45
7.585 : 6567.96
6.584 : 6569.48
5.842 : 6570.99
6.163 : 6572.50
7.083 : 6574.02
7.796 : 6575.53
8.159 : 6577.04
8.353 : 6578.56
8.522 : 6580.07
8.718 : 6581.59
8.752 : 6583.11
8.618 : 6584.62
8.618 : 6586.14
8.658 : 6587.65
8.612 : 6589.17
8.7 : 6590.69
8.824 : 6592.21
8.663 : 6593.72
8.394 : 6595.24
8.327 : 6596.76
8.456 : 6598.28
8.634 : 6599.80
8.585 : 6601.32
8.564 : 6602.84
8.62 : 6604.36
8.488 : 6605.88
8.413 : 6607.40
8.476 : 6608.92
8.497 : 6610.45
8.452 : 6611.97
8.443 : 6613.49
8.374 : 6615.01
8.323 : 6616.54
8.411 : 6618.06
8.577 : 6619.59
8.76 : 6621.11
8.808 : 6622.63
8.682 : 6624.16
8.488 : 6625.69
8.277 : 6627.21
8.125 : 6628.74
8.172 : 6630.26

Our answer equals 0.05 mag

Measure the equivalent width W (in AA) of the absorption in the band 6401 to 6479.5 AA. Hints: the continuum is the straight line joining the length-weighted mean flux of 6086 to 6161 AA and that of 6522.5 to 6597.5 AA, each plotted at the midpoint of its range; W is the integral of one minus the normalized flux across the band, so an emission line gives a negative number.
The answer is -2.3 AA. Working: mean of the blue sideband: 9.17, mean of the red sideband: 8.32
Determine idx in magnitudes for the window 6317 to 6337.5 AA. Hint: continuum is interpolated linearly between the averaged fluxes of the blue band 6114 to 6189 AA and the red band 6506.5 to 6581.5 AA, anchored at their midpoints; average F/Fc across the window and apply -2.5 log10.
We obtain -0.011 mag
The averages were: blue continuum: 9.03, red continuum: 8.37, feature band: 8.82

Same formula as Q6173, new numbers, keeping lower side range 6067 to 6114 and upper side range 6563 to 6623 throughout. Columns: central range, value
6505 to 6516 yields -0.06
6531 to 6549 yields -0.02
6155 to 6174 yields 0.06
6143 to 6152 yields 0.02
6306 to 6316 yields 0.02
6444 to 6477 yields -0.03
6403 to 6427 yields -0.03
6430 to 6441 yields -0.04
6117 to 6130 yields 0.00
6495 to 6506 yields 0.01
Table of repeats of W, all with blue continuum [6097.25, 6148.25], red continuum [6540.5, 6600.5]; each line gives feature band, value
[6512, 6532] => -0.6 AA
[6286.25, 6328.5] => 0.6 AA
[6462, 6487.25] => -0.9 AA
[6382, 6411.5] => -0.6 AA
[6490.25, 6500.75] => -0.2 AA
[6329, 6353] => -0.3 AA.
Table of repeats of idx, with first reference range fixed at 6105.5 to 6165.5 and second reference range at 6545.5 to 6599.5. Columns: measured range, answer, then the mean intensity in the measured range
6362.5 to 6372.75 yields 0.01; 8.58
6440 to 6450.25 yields -0.04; 8.78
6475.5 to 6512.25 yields -0.02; 8.58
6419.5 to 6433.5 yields -0.03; 8.76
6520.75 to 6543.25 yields -0.02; 8.5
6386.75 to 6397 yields -0.04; 8.95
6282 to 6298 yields -0.02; 8.94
